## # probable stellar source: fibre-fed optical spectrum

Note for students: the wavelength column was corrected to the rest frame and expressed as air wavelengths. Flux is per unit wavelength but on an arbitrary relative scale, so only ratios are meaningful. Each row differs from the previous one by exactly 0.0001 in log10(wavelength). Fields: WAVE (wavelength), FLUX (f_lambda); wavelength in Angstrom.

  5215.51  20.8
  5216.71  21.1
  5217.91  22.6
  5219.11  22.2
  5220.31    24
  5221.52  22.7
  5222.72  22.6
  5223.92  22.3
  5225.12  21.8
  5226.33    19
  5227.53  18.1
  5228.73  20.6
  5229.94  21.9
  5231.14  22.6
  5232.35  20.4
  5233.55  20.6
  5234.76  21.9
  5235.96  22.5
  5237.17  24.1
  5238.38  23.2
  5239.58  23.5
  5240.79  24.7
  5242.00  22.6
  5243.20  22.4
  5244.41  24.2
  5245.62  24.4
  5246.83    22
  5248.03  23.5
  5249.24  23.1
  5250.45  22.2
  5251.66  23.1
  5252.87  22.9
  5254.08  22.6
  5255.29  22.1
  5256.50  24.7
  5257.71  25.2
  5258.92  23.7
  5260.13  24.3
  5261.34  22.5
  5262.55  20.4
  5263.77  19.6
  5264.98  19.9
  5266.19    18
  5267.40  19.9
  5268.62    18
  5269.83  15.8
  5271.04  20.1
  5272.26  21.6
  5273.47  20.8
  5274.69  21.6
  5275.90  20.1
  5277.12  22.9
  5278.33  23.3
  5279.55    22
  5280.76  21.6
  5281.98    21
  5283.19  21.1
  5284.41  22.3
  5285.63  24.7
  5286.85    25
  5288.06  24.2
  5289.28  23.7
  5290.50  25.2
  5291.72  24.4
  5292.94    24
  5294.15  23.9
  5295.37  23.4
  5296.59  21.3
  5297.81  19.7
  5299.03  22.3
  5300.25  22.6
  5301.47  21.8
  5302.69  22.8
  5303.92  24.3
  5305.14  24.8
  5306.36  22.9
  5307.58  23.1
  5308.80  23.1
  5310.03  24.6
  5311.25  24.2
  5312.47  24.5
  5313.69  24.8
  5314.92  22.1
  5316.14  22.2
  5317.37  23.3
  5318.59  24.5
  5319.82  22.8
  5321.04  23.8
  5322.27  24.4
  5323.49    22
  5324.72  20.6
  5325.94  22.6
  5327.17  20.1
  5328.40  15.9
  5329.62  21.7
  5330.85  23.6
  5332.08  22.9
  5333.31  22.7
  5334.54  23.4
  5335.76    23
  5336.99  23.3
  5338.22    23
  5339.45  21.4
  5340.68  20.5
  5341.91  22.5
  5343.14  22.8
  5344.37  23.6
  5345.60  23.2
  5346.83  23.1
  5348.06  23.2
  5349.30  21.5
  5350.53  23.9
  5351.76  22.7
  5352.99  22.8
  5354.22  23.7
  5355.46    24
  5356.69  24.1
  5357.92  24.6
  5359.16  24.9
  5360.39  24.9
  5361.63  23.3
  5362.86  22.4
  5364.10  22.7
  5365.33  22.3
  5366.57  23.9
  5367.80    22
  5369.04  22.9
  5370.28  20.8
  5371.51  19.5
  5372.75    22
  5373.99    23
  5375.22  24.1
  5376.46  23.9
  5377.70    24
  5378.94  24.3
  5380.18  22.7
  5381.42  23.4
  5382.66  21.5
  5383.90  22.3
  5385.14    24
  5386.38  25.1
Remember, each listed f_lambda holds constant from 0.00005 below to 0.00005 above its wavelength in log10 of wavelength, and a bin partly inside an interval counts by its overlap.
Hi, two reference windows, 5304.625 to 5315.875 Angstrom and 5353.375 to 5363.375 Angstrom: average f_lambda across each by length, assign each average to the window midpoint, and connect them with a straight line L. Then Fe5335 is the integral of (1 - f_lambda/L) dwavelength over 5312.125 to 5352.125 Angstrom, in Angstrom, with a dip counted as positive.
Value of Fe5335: 2.1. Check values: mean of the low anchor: 23.7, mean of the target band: 22.6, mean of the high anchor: 24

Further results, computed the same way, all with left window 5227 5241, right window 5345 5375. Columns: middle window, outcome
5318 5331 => 0.4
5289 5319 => -1.1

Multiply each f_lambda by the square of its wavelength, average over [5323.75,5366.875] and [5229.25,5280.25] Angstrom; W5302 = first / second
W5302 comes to 1.1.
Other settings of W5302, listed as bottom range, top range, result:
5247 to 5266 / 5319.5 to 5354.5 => 1.03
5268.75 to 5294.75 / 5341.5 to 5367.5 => 1.08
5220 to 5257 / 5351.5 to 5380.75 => 1.08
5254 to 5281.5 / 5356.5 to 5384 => 1.12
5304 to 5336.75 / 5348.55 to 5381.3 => 1.03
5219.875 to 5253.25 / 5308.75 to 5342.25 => 1.05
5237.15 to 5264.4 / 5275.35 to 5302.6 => 1.00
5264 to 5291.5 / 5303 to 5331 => 1.08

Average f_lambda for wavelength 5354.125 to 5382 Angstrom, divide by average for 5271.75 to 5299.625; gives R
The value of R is 1.02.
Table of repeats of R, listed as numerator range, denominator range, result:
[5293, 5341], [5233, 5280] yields 1.03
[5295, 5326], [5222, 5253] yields 1.03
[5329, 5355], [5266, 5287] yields 1.08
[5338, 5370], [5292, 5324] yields 0.99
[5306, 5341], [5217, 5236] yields 1.05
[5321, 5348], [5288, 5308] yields 0.96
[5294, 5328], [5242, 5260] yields 0.98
